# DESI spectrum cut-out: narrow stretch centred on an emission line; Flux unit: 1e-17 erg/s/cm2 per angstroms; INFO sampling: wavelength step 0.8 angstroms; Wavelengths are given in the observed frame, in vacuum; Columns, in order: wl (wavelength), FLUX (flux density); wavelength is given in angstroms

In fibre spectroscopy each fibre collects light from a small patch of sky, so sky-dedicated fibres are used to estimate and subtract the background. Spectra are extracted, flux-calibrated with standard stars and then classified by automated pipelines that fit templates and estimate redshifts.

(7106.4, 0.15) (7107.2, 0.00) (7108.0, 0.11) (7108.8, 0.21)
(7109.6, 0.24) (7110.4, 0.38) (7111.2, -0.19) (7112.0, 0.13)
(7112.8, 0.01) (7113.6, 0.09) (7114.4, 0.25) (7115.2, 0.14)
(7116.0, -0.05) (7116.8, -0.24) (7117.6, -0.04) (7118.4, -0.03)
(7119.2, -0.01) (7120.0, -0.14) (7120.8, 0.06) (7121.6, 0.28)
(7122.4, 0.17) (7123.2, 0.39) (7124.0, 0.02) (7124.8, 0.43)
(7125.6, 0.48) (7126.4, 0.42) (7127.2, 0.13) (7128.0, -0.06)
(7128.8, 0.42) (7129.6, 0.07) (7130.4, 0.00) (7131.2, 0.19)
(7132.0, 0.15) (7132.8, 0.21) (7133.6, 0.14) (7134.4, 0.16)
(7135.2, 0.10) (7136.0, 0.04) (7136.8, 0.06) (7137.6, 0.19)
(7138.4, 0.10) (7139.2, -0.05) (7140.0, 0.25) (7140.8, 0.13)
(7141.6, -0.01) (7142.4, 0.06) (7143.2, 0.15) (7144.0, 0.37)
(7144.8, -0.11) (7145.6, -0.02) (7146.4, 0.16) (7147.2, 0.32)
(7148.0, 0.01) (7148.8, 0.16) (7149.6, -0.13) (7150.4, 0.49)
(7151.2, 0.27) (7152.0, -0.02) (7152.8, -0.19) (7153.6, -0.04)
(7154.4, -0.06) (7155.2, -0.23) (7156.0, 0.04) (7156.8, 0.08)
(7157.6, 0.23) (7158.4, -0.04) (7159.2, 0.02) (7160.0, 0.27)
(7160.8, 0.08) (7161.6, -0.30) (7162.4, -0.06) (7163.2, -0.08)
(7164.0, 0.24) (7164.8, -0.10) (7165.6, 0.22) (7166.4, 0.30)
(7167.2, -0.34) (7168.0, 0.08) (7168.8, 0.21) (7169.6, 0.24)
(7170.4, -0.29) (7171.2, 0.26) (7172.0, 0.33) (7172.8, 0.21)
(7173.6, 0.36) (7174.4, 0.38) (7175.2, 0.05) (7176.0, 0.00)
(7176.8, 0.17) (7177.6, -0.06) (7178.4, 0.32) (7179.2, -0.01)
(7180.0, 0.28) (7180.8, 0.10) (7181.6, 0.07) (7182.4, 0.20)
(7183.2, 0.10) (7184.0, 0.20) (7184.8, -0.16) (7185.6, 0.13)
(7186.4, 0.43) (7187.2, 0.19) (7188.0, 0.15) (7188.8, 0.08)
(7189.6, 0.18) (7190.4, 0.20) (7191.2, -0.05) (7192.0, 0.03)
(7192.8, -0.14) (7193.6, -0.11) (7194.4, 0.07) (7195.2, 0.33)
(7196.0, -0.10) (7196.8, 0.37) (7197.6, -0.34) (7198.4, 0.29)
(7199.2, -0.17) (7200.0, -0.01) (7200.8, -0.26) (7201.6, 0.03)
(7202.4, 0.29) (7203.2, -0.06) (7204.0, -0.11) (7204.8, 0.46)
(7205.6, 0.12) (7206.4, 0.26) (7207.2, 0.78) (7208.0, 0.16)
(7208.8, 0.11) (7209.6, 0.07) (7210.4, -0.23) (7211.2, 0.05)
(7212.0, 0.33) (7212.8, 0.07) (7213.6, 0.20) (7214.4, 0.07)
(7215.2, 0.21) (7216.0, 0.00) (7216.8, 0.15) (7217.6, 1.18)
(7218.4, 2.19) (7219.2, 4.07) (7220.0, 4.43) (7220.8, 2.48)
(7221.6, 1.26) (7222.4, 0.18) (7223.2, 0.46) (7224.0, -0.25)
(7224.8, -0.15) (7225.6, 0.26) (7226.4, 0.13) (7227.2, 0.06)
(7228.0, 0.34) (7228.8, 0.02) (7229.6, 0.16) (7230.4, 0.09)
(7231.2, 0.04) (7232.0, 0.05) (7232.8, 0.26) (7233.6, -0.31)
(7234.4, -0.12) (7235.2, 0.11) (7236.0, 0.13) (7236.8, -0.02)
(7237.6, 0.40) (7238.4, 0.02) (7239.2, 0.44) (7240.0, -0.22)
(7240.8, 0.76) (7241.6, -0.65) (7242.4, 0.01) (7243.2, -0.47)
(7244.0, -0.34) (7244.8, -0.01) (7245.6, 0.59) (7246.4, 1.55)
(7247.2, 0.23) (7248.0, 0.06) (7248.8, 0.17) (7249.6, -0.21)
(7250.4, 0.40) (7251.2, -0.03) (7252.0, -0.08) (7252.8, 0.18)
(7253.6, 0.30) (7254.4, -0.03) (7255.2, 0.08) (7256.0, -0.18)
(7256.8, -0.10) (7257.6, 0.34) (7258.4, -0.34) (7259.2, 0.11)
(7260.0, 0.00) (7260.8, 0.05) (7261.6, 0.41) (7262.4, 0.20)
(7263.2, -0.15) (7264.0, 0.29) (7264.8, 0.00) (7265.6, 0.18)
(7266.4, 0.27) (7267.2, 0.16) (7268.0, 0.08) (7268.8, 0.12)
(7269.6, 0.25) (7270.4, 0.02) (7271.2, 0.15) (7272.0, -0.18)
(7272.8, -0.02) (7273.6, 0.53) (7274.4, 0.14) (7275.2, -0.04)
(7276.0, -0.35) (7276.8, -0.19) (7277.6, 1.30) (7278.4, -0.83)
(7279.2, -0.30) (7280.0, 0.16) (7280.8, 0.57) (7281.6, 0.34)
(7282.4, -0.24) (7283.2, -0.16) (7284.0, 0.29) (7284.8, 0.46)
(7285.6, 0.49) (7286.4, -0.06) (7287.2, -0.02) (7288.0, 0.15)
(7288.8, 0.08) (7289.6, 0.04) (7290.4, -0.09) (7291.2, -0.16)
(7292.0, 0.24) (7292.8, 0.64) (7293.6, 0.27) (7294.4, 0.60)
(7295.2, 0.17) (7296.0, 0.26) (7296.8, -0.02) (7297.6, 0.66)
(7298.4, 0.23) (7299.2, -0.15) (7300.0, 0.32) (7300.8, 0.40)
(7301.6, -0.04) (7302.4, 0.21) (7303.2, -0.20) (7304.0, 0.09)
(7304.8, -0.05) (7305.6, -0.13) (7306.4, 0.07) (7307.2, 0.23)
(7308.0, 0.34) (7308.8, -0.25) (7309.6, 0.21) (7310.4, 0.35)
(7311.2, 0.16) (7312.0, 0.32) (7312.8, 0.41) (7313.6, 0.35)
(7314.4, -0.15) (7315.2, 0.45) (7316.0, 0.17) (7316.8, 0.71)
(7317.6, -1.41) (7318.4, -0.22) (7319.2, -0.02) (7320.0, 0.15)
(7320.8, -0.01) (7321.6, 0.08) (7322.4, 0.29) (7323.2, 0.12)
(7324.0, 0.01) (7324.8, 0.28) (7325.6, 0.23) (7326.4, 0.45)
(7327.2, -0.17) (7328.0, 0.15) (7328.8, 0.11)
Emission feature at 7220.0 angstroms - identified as H-beta 4861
